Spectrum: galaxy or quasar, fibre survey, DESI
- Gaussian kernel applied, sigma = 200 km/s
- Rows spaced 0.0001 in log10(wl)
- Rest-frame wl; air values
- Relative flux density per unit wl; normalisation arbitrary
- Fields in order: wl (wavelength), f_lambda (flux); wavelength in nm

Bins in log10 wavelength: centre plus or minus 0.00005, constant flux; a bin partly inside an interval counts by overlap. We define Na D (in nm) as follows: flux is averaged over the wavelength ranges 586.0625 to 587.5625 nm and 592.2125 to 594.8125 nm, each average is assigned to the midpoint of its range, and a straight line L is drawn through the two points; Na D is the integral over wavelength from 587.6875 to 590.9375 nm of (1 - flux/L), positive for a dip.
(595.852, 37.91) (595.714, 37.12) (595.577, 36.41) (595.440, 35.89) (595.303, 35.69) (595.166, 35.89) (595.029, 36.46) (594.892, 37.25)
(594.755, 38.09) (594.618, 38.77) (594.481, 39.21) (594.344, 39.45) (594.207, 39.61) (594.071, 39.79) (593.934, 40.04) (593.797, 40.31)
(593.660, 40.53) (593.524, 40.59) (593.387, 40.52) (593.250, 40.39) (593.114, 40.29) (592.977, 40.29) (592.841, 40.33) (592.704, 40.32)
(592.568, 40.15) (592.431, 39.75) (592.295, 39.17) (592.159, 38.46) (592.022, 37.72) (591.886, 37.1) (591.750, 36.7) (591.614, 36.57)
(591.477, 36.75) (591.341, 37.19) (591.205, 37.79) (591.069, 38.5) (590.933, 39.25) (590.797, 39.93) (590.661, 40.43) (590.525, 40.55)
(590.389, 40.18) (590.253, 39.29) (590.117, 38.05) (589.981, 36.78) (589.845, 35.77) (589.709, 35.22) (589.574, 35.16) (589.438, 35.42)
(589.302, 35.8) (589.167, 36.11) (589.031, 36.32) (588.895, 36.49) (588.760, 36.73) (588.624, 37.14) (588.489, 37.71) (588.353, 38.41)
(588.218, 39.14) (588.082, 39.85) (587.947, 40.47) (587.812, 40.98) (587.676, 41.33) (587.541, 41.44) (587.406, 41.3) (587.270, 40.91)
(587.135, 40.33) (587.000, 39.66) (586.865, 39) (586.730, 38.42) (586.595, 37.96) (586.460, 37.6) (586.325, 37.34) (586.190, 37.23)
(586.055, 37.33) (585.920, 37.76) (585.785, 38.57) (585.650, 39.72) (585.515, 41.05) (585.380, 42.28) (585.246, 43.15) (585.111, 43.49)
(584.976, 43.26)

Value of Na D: 0.11 nm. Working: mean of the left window 39.1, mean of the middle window 38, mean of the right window 39.9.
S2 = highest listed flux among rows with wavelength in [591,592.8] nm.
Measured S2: 40.32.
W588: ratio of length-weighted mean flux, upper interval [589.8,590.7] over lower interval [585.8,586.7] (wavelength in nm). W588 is 1.03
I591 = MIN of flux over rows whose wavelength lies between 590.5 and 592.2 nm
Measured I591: 36.57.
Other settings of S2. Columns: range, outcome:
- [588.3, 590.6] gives 40.55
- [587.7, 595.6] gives 40.98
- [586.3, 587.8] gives 41.44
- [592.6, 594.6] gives 40.59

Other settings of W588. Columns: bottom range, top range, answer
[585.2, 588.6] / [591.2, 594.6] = 0.99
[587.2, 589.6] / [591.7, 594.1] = 1.03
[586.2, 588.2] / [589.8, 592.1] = 0.96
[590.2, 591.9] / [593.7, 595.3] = 1.00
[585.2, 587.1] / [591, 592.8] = 0.98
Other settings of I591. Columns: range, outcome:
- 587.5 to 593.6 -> 35.16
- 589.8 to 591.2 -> 35.77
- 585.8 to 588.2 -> 37.23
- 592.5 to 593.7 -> 40.15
